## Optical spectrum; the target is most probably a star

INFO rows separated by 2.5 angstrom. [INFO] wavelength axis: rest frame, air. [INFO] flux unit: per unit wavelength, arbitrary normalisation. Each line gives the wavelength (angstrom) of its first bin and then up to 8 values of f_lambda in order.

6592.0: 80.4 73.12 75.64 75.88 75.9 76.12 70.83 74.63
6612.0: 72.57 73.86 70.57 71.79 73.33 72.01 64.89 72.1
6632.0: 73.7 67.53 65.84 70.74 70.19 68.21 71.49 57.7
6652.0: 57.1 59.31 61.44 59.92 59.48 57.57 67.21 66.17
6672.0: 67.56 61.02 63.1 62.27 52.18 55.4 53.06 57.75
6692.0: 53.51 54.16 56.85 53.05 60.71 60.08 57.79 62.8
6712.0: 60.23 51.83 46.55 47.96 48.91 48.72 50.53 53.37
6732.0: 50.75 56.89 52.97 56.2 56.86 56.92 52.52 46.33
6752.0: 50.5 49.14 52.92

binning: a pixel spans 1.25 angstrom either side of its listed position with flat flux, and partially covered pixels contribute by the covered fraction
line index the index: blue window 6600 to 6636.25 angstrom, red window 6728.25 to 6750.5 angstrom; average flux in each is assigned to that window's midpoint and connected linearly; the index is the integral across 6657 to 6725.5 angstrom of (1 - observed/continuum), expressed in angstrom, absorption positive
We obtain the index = 4.2 angstrom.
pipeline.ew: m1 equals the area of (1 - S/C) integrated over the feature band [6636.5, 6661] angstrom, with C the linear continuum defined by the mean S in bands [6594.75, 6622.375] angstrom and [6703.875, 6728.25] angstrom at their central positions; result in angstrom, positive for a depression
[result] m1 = 0.8 angstrom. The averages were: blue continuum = 73.7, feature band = 64.1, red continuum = 53.4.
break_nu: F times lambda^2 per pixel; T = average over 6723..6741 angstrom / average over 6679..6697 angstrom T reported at 1.0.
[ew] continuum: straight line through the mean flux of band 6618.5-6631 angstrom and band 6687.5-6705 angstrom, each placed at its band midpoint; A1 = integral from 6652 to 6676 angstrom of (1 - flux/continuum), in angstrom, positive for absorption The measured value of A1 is 0.33 angstrom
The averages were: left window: 70.9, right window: 56.3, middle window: 61.9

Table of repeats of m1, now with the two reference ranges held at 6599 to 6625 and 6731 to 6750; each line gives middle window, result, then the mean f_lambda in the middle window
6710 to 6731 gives 2.1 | 51.4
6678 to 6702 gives 2.3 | 55.7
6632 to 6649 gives 0.1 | 68.8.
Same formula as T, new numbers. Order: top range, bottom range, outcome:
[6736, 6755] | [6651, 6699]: 0.91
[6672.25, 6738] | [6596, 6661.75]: 0.82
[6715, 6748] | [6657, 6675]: 0.85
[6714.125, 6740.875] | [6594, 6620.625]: 0.72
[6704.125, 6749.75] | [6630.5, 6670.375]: 0.85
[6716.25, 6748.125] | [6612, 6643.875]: 0.77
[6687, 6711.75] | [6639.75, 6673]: 0.91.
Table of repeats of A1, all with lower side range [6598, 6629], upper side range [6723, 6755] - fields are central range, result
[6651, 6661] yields 1.0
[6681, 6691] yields 1.0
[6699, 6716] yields -0.2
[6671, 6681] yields -0.1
